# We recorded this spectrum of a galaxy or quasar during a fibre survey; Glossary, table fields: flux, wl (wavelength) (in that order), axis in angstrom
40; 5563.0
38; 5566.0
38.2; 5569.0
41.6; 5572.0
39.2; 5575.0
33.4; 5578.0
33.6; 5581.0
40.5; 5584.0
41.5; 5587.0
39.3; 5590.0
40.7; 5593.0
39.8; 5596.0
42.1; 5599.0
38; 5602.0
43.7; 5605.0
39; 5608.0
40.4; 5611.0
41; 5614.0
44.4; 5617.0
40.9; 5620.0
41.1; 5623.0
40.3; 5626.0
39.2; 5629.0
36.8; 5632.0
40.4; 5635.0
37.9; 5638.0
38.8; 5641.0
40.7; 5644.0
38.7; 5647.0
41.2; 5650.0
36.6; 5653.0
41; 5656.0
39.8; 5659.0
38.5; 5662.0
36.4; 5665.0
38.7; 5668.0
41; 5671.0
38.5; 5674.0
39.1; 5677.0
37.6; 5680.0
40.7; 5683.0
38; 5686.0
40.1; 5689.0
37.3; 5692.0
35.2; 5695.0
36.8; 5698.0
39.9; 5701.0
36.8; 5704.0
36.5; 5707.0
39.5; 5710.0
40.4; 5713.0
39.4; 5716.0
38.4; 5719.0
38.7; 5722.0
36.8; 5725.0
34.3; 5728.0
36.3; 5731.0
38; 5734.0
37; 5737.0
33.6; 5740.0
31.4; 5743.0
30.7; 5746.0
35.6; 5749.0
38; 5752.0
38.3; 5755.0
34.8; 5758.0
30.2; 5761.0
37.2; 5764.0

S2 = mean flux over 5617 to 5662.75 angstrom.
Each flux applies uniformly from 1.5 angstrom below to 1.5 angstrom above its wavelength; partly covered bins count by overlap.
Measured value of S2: 39.6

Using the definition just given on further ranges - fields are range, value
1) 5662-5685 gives 38.8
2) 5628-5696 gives 38.8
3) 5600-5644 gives 40.2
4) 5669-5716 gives 38.5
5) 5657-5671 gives 38.7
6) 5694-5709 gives 37.2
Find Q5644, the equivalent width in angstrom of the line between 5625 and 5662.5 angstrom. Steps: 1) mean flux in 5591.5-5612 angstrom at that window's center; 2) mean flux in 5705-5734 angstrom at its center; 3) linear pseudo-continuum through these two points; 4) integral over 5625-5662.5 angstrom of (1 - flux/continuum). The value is 0.3 angstrom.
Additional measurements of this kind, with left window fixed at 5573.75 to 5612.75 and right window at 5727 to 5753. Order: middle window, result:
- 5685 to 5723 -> -2.34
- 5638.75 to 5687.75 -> -2.41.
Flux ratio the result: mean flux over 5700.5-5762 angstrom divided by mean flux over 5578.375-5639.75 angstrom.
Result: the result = 0.91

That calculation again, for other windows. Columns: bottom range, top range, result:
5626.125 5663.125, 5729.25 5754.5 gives 0.90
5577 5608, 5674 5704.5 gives 0.97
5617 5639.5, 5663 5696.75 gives 0.96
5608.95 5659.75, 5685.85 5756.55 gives 0.92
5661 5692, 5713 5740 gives 0.96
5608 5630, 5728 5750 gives 0.85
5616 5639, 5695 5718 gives 0.95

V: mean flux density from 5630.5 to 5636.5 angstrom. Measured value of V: 38.6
